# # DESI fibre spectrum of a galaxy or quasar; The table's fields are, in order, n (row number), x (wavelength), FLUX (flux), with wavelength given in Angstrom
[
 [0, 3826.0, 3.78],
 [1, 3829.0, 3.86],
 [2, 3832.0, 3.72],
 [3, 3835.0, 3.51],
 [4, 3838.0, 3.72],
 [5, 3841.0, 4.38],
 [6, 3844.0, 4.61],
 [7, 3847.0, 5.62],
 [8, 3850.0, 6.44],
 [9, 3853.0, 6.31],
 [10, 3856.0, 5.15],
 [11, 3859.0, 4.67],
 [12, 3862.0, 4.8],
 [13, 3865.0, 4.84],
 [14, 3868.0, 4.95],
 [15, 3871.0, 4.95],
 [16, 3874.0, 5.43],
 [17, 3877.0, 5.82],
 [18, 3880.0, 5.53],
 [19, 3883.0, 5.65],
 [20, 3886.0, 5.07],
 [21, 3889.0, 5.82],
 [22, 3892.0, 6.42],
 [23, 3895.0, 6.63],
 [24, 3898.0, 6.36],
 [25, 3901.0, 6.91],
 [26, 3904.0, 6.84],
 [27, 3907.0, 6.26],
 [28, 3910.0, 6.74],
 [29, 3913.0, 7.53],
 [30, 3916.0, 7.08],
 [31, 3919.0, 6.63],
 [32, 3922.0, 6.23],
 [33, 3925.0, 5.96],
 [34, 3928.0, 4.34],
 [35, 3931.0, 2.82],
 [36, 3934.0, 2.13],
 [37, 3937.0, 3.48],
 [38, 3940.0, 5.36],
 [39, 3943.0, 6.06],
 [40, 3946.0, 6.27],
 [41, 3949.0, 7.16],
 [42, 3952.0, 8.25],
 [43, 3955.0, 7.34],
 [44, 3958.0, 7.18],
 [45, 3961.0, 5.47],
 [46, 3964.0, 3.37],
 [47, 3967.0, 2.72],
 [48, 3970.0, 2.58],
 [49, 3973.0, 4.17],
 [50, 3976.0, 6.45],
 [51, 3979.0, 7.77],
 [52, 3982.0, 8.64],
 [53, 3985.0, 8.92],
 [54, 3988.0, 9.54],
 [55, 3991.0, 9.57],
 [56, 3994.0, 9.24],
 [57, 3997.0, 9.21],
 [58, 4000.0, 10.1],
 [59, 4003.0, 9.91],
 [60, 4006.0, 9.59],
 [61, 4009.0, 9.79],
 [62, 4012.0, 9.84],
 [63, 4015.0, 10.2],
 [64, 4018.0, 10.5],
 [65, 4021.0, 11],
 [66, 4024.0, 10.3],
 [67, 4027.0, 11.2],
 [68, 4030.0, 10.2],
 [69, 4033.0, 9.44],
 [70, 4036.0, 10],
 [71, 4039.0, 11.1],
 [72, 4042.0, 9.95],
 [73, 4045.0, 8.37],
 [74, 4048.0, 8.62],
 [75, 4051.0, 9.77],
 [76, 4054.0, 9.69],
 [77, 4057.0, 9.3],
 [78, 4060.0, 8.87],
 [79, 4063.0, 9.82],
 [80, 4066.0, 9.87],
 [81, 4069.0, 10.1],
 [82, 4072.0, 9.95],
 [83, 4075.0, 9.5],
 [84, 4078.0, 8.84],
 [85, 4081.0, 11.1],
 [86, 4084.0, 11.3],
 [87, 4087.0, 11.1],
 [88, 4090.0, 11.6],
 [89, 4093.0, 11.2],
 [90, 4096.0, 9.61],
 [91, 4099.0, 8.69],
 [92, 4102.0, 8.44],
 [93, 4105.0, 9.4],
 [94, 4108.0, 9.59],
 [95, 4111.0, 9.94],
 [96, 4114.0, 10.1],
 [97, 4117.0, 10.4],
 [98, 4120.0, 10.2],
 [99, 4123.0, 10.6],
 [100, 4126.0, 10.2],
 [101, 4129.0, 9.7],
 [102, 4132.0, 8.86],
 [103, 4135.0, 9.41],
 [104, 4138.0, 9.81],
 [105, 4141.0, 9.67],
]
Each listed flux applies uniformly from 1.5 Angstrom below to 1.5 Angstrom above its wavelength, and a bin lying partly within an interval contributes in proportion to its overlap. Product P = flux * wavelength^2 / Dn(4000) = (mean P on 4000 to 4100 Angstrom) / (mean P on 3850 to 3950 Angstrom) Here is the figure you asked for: 1.9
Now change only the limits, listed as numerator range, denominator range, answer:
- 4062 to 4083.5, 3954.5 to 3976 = 2.24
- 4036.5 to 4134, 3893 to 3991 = 1.74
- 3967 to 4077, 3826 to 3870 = 2.12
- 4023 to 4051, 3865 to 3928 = 1.75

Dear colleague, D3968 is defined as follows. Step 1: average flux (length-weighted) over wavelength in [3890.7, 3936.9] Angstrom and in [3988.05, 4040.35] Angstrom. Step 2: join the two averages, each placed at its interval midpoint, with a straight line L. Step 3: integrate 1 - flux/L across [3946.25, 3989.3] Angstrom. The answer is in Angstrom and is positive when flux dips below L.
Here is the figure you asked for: 9.2 Angstrom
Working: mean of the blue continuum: 5.85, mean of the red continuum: 10.1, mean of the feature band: 6.38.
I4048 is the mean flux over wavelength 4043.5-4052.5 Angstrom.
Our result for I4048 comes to 8.92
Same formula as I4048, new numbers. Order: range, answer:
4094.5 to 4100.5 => 9.15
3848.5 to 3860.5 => 5.64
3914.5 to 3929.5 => 6.05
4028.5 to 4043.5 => 10.1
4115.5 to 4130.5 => 10.2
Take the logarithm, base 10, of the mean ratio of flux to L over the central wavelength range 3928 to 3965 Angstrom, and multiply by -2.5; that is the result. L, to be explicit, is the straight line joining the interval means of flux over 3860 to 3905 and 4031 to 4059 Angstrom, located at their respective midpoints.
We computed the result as 0.33 mag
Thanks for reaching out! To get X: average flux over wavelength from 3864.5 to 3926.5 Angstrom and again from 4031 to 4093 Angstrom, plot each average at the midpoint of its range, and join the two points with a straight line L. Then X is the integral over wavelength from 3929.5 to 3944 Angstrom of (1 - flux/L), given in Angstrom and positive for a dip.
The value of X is 6.5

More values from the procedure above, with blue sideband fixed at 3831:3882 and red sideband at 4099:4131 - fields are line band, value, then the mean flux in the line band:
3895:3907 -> -1.71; 6.64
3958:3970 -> 4.91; 4.11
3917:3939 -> 5.91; 4.59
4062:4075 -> -1.41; 9.89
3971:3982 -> 1.40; 6.31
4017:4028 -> -3.64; 10.7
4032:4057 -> -3.33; 9.6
